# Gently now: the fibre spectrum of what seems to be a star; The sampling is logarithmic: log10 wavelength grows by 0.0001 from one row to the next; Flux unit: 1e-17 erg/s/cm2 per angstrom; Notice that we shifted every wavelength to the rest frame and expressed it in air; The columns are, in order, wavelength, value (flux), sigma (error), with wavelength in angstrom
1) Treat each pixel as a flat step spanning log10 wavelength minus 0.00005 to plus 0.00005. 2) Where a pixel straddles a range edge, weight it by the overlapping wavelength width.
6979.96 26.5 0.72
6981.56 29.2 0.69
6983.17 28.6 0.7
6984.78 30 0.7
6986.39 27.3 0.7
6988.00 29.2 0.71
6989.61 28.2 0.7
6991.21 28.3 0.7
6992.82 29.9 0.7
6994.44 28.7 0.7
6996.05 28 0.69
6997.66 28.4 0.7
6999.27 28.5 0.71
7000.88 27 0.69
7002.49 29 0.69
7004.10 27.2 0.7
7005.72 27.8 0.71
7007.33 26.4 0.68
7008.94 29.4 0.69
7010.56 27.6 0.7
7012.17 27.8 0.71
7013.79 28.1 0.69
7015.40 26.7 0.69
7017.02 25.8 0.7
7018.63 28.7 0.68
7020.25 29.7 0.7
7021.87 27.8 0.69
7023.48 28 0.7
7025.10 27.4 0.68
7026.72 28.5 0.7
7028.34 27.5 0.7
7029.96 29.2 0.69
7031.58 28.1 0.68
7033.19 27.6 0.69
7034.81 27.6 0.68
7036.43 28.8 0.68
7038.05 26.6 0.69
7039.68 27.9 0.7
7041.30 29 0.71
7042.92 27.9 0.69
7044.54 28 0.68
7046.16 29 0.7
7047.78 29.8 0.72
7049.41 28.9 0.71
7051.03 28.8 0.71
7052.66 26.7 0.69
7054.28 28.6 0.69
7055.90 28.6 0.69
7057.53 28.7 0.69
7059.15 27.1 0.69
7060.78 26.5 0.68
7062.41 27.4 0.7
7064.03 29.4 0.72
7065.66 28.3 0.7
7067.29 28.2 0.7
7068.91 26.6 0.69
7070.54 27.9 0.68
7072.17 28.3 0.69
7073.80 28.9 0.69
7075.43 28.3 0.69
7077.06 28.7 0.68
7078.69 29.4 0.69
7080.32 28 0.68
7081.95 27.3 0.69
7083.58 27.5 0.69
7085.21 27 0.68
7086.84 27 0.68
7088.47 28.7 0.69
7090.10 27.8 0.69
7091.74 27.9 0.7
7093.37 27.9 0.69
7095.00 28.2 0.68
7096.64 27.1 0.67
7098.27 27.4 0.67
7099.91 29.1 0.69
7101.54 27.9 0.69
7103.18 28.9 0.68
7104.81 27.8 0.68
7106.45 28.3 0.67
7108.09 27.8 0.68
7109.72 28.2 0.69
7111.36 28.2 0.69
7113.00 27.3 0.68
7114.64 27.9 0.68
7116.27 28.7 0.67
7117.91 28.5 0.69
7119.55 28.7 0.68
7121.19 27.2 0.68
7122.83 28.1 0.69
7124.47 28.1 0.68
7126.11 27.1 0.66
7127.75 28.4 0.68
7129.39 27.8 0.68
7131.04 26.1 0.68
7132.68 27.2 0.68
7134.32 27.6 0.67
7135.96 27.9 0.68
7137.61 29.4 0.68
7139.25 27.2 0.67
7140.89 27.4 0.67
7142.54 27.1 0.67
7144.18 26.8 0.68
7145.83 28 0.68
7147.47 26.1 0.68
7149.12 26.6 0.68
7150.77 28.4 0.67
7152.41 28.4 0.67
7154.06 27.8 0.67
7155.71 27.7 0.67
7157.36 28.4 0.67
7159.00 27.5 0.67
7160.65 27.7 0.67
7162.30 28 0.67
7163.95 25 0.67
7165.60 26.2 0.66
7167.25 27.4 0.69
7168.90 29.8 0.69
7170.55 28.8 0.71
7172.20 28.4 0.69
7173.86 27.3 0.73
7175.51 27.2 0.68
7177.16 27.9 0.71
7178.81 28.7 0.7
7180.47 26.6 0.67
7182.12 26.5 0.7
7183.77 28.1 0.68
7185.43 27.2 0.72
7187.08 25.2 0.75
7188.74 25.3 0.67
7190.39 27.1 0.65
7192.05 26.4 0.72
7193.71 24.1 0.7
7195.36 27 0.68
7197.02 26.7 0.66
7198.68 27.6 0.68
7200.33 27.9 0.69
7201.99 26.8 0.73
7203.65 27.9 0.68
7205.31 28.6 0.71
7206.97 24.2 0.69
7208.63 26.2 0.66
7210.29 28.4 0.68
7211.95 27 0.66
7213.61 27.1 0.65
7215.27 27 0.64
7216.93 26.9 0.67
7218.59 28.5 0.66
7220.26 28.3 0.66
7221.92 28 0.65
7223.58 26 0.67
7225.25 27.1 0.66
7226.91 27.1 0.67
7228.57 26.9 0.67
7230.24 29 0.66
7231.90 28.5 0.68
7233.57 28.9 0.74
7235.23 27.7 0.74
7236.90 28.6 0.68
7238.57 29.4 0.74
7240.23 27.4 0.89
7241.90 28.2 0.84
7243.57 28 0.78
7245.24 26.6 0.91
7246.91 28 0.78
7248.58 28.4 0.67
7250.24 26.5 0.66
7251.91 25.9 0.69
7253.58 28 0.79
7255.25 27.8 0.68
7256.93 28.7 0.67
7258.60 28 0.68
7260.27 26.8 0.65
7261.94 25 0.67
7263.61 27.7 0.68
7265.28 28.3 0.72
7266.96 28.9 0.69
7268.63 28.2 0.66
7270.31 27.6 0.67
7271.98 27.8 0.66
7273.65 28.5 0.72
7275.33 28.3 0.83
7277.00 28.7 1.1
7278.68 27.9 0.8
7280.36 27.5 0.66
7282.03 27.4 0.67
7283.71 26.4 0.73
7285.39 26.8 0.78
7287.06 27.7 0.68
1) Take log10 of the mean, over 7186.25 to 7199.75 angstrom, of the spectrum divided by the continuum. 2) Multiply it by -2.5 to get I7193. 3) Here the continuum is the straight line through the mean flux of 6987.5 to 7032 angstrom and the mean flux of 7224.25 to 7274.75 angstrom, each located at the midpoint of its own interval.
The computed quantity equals 0.07 mag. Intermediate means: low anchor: 28.1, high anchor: 27.8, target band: 26.2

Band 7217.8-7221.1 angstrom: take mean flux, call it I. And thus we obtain 28.4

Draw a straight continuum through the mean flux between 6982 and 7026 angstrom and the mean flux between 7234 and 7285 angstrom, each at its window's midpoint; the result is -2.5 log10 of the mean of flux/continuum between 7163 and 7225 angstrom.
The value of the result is 0.029 mag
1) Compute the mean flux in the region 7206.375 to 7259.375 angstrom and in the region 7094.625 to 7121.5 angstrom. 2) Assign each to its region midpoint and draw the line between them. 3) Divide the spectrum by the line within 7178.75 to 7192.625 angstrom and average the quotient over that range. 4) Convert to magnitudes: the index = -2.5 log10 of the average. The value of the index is 0.04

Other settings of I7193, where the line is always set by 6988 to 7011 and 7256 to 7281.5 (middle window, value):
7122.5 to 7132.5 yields 0.02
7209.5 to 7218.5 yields 0.02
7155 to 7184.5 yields 0.01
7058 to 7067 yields 0.01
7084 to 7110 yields 0.01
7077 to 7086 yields 0.01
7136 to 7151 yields 0.02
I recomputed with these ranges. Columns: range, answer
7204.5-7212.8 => 26.9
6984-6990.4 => 28.7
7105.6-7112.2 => 28.1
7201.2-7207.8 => 26.9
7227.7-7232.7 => 28.1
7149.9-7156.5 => 28.1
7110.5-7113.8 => 27.7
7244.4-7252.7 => 27.1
